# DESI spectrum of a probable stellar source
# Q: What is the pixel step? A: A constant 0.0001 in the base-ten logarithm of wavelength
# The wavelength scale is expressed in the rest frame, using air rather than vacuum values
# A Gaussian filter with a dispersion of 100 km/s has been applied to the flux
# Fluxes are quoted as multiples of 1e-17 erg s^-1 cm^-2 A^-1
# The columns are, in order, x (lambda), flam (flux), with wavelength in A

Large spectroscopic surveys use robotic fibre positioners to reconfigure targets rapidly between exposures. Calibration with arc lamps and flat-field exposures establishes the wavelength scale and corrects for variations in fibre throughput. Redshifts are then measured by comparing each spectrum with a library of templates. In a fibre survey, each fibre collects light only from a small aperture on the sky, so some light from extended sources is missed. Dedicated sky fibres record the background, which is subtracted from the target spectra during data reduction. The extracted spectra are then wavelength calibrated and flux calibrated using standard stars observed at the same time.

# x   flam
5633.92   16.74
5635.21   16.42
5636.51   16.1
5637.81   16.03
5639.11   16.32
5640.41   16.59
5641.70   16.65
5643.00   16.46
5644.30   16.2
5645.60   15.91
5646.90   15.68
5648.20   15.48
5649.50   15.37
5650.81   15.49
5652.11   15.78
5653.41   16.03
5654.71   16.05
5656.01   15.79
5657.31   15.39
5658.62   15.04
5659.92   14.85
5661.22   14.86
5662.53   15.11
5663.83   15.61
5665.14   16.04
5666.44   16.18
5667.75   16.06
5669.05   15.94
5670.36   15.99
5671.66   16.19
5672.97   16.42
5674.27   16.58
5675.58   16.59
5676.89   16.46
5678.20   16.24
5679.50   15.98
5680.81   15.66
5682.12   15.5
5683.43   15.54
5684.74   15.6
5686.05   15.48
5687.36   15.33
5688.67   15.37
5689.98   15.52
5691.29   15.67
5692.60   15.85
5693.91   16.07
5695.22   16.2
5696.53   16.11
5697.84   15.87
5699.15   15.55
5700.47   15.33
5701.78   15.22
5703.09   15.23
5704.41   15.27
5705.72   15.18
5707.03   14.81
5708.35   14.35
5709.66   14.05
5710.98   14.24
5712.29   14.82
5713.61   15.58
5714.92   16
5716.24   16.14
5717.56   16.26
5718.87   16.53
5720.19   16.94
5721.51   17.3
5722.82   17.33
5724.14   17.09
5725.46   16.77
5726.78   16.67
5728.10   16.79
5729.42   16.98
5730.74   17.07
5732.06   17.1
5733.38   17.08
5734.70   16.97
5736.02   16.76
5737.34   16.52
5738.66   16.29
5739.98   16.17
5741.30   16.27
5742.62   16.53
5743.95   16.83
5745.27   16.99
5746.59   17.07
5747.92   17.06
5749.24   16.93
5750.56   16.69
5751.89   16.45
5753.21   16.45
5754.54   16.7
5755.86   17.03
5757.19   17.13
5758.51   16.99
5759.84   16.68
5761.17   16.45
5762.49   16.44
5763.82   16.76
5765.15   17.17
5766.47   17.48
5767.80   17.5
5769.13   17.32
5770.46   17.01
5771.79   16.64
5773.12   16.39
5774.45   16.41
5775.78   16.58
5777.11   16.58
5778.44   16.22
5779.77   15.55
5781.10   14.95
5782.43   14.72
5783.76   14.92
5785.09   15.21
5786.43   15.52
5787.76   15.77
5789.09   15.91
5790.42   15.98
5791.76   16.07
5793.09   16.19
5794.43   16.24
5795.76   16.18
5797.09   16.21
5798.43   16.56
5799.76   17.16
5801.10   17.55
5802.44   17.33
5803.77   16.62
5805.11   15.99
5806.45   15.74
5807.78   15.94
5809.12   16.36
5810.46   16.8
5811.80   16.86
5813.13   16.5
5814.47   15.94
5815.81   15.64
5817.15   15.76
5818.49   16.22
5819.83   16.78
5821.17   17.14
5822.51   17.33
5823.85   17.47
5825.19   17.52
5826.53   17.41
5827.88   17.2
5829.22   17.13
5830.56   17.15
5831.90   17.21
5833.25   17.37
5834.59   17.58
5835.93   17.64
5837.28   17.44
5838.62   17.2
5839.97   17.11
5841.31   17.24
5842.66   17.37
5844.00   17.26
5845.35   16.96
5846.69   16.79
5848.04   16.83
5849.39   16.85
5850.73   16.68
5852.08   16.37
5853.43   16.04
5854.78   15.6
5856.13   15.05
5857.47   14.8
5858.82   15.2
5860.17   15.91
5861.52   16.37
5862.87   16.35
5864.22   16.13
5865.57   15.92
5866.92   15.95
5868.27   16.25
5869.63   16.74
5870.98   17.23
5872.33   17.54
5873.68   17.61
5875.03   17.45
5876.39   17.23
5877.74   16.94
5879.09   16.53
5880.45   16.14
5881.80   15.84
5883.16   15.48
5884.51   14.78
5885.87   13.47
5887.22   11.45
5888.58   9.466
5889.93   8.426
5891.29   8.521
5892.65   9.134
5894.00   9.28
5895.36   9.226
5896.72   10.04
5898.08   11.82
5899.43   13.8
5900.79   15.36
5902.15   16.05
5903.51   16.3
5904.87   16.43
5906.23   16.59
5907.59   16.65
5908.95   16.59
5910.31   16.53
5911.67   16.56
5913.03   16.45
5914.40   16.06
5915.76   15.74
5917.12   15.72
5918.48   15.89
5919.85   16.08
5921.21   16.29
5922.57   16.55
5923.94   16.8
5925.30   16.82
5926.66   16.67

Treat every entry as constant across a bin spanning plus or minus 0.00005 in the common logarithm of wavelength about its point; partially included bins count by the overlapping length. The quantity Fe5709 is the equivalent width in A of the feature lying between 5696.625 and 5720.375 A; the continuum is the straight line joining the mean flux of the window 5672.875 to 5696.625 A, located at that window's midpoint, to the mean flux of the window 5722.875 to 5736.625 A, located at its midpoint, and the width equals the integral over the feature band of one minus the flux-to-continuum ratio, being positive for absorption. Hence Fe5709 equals 1.5 A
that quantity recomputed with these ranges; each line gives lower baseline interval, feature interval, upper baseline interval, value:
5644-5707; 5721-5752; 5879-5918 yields -3.3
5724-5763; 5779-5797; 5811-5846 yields 1.3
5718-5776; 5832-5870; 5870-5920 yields -3.2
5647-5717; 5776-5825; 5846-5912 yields -3.3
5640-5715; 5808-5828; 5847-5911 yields -2.1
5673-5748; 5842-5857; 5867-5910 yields -1.8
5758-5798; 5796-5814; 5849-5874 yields -0.4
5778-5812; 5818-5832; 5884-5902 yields -2.4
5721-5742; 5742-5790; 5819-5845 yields 1.4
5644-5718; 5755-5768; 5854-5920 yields -1.4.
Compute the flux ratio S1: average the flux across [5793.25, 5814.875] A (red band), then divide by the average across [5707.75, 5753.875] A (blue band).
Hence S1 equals 1.00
